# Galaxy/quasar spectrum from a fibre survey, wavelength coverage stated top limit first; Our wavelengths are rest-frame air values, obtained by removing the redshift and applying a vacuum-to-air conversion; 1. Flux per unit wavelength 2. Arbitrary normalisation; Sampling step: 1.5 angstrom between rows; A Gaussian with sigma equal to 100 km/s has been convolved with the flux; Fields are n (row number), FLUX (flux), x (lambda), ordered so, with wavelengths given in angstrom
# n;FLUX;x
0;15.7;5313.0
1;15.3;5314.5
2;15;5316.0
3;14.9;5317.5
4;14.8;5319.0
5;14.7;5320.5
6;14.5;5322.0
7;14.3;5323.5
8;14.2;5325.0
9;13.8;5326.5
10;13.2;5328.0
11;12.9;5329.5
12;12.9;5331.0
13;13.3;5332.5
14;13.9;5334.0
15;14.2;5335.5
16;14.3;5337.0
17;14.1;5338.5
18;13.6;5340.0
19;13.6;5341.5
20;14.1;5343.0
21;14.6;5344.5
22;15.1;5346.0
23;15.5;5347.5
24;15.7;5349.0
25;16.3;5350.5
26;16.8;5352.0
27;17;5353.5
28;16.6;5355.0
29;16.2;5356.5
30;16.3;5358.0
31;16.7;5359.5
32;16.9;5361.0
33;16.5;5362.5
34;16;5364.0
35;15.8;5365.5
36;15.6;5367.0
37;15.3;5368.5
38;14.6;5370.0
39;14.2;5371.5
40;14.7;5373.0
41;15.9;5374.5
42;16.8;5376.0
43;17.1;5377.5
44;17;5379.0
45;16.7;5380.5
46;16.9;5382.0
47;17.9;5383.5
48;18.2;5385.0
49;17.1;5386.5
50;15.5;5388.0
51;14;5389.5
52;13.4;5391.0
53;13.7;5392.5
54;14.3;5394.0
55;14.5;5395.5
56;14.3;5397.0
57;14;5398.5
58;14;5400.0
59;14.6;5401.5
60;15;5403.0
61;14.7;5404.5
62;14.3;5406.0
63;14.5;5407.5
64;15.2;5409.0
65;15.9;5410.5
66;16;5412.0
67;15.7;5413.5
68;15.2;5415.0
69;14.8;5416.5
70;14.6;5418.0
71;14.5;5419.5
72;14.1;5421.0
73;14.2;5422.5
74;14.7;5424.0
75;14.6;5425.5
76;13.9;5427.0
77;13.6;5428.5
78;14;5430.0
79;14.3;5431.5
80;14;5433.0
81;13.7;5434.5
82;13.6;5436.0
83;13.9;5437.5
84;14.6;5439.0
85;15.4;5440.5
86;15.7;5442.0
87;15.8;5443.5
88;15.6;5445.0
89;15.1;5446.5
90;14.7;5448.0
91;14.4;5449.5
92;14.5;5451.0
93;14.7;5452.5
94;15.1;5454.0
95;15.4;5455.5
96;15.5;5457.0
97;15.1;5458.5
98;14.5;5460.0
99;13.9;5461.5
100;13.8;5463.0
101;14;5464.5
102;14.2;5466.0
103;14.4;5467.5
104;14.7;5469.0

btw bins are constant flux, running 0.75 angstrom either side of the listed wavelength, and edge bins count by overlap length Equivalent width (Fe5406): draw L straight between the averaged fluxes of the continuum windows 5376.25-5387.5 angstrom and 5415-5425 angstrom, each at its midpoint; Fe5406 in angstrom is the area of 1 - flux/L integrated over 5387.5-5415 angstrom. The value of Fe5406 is 2.0 angstrom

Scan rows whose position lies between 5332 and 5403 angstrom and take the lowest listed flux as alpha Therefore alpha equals 13.3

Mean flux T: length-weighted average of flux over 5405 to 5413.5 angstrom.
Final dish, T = 15.2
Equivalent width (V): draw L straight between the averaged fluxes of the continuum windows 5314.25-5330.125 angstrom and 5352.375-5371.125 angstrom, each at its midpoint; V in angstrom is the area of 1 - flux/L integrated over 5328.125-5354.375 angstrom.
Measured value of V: 1.1 angstrom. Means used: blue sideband 14.3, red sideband 16.1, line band 14.6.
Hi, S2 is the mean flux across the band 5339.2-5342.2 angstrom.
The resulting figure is 13.6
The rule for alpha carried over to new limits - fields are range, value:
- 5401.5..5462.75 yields 13.6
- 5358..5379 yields 14.2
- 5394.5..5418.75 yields 14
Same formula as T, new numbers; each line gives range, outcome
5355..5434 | 15.2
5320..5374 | 15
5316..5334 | 14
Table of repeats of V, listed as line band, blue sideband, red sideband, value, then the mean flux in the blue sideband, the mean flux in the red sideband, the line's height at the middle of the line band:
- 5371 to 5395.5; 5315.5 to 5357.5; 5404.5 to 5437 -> -2.1 angstrom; 14.7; 14.5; 14.6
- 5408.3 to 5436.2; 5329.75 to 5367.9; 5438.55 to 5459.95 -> 1.0 angstrom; 15.2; 15.1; 15.1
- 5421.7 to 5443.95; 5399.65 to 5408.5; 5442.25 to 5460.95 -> 0.7 angstrom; 14.6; 15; 14.8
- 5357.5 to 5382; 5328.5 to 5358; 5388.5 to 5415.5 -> -2.2 angstrom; 14.8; 14.6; 14.7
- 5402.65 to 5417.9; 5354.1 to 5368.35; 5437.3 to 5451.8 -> 0.4 angstrom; 16.3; 15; 15.5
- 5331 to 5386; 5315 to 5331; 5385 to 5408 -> -4.7 angstrom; 14.2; 14.6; 14.4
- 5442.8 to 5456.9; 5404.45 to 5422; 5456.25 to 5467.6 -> -0.5 angstrom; 15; 14.4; 14.6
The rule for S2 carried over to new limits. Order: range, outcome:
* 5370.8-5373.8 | 14.5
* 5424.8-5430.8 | 14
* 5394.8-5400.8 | 14.2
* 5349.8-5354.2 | 16.7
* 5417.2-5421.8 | 14.4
